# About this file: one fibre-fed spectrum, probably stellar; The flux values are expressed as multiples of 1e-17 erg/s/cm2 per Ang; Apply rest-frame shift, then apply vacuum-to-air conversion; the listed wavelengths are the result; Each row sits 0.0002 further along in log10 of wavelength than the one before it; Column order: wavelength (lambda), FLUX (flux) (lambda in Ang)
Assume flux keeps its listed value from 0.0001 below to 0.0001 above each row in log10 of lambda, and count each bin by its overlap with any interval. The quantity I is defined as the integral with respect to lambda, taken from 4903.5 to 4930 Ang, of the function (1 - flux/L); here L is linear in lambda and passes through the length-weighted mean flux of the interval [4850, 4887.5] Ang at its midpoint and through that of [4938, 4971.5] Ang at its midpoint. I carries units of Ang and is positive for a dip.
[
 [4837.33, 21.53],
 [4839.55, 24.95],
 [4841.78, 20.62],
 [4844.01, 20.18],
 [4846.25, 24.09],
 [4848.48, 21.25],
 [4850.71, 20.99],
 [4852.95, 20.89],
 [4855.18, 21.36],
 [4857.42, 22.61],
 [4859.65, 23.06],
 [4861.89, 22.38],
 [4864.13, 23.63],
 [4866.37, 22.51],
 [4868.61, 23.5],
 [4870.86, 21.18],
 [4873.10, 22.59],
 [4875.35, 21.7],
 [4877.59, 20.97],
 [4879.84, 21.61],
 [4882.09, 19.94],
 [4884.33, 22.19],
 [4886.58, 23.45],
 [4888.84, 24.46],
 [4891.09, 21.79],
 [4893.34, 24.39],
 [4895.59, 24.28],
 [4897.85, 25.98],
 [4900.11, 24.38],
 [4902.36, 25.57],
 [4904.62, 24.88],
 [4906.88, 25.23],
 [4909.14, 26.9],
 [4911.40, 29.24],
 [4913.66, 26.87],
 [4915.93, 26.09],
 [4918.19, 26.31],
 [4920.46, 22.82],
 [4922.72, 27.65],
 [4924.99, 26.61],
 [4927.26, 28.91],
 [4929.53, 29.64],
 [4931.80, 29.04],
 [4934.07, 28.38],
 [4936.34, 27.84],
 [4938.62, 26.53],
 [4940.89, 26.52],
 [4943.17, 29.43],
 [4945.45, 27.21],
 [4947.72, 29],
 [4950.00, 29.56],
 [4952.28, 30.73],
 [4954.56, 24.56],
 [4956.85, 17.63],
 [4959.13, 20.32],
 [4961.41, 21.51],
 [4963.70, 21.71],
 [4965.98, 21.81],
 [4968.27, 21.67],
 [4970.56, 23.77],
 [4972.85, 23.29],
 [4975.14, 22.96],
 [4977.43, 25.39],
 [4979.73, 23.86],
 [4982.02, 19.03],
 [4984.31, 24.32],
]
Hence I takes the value -3.5 Ang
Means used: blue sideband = 22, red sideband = 24.8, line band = 26.7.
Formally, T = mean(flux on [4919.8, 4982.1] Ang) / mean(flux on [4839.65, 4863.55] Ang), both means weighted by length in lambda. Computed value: 1.2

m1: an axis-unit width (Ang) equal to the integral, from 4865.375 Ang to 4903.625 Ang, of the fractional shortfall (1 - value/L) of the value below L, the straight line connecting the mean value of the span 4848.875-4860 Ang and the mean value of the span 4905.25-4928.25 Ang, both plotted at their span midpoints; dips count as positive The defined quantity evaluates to 1.72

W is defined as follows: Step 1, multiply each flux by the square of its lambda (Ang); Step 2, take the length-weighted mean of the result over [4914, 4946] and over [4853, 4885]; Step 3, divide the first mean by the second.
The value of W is 1.3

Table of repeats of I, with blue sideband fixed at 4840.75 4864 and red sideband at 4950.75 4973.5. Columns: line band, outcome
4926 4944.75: -4.72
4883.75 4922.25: -4.83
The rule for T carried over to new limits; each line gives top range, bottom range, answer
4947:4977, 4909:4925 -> 0.89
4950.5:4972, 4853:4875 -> 1.02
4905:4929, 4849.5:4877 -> 1.20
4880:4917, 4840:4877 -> 1.12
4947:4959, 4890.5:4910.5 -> 1.03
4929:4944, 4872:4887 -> 1.30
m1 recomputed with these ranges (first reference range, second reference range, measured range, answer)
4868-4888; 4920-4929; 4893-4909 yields -0.5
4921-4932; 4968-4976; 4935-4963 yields -0.3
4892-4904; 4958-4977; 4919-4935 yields -2.5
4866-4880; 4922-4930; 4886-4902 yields 0.1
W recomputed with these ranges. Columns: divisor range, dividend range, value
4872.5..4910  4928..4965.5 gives 1.14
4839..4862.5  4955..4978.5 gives 1.05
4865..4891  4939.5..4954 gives 1.32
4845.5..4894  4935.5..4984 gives 1.14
